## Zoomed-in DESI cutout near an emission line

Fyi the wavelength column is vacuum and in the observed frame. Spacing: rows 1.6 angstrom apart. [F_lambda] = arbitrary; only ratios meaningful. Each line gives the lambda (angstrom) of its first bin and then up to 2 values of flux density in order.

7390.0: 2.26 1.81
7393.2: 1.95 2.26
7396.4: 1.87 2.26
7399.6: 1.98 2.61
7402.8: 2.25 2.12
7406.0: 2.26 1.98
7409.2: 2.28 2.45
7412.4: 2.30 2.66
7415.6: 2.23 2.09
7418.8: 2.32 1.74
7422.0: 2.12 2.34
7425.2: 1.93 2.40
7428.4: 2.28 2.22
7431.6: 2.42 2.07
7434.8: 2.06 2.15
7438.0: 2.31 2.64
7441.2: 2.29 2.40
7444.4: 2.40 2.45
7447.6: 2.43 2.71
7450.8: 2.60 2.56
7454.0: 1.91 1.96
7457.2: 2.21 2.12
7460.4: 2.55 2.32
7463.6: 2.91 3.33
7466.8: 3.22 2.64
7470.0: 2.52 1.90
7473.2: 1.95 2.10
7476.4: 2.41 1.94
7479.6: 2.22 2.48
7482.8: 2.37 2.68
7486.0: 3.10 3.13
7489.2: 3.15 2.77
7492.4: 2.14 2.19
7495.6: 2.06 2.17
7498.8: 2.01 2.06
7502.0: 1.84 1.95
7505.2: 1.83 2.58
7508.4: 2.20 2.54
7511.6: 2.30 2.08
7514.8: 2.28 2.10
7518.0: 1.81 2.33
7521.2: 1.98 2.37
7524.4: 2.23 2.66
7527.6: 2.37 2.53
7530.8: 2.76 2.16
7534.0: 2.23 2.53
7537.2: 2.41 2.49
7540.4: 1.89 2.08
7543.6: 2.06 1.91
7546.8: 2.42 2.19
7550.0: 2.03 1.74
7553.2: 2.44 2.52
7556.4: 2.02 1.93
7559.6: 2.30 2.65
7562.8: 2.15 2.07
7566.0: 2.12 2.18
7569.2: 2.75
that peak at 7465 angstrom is H-alpha 6563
